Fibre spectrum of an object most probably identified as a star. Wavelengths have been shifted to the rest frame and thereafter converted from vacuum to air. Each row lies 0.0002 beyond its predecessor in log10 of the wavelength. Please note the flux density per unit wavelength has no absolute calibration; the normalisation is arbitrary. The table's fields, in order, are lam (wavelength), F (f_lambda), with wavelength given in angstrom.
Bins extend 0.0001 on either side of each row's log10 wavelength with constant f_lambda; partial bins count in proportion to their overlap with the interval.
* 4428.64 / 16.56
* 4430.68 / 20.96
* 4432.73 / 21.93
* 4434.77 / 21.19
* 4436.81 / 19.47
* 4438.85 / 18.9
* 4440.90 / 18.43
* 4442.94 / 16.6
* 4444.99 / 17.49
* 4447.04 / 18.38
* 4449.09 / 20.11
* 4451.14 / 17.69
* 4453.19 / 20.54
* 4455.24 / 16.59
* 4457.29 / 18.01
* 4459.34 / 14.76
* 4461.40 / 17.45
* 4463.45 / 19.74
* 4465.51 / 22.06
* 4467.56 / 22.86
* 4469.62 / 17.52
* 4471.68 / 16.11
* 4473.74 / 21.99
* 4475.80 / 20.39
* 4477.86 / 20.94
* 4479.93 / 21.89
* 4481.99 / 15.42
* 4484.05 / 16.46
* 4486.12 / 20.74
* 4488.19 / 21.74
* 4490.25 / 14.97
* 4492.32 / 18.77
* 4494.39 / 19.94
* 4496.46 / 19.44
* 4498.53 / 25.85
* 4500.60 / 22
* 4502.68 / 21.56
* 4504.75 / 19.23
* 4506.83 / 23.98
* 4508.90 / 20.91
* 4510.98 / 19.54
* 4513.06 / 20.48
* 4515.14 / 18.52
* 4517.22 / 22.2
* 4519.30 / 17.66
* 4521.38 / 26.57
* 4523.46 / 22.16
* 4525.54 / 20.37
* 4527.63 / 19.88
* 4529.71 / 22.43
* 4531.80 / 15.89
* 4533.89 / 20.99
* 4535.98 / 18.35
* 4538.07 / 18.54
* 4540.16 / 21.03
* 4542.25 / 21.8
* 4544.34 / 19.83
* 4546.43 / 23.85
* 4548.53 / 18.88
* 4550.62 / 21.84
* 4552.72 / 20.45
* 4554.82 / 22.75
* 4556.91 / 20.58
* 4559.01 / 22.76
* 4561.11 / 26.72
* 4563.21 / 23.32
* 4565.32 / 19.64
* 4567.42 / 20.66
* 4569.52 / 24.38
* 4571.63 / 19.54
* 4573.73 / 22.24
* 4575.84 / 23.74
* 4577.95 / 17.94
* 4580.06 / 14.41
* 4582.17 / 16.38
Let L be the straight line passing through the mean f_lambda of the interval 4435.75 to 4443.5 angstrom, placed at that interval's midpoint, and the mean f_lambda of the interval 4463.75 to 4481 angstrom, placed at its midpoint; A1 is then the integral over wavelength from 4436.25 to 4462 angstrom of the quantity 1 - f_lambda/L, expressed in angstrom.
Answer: 1.36 angstrom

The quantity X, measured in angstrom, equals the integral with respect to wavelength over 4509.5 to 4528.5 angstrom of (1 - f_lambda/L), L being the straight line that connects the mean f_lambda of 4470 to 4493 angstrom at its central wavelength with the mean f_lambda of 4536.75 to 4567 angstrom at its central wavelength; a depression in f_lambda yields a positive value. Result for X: -0.5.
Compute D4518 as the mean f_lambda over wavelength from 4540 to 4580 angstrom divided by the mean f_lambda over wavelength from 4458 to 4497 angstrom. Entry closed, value 1.13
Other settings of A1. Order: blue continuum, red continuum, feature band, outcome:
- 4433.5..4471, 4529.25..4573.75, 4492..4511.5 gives -1.3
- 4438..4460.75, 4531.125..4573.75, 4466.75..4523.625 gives -2.8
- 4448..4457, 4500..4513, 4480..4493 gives 1.2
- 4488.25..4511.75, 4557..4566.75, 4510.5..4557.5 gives 2.5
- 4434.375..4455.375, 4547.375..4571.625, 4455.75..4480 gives 0.0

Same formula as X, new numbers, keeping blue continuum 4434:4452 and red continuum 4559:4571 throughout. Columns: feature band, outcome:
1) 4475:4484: 0.3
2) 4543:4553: 0.5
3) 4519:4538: 0.9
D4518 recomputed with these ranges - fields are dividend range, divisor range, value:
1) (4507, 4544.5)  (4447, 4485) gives 1.08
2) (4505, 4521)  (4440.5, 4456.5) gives 1.13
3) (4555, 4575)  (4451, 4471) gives 1.19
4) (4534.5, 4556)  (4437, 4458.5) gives 1.13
